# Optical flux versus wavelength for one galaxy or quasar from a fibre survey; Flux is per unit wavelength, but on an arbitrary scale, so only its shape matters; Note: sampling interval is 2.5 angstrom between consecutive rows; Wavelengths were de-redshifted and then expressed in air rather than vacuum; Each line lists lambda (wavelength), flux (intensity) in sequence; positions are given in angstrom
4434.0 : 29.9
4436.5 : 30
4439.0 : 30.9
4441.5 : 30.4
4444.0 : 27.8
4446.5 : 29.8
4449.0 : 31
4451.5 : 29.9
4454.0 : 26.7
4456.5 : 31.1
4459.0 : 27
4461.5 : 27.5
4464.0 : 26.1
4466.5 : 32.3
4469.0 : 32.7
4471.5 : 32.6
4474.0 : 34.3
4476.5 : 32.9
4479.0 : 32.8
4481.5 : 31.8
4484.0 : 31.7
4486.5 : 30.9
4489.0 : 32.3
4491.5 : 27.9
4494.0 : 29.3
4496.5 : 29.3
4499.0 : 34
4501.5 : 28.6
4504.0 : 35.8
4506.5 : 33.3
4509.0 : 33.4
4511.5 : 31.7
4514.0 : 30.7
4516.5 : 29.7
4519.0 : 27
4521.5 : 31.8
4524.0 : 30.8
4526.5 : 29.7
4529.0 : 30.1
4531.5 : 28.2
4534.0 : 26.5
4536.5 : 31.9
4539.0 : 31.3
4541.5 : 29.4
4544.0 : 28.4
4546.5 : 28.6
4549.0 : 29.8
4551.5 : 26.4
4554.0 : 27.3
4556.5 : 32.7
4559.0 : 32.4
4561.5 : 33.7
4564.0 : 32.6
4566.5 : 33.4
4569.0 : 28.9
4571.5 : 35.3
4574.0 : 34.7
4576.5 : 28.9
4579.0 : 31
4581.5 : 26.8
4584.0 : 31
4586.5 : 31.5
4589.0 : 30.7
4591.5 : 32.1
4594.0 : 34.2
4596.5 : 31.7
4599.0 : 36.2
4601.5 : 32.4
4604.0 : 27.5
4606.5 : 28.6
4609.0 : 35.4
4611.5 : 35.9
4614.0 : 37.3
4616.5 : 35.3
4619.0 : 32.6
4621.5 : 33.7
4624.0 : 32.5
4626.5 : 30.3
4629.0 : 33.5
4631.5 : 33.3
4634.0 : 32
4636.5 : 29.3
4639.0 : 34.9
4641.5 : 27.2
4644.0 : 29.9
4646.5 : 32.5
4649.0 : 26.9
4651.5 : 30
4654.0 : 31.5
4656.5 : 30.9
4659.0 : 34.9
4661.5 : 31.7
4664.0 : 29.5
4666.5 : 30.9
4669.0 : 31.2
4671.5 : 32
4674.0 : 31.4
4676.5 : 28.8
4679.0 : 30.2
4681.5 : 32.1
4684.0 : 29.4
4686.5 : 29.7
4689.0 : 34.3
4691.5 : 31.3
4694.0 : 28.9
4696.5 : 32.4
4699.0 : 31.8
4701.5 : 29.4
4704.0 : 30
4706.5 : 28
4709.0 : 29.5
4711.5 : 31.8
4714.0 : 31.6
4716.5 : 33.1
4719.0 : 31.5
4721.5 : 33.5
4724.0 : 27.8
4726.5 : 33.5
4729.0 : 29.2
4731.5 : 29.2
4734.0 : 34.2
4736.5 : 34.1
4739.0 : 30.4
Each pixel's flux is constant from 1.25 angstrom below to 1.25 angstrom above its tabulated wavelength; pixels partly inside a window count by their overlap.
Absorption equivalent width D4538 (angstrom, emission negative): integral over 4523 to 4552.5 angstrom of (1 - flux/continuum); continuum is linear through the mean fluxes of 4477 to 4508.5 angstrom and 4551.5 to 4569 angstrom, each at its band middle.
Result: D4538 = 2.0 angstrom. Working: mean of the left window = 31.6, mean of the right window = 31.4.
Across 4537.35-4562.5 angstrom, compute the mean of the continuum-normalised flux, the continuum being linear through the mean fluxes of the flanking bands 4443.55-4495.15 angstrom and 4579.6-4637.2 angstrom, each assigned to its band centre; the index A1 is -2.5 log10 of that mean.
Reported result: 0.06 mag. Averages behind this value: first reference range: 30.4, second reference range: 32.4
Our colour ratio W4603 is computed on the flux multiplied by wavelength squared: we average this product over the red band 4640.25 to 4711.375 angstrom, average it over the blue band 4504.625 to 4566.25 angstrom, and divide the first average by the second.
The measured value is 1.07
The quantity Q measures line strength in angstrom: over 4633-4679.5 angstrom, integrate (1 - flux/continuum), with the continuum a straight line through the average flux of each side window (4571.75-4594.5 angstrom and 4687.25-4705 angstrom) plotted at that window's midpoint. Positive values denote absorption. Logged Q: 0.5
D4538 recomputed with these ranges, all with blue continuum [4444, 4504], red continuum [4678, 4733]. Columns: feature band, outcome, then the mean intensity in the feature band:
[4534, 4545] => 0.3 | 29.9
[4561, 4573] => -0.8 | 32.8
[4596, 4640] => -3.1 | 32.9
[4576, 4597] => -0.1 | 30.9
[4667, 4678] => 0.0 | 30.8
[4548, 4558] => 0.5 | 29.1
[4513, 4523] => 0.3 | 29.8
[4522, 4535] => 0.6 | 29.3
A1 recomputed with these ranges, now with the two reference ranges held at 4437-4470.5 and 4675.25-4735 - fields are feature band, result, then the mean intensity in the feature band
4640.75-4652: 0.04 mag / 29.3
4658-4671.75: -0.03 mag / 31.6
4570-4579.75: -0.08 mag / 32.5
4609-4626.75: -0.13 mag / 34.3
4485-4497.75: -0.01 mag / 30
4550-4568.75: -0.04 mag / 31.1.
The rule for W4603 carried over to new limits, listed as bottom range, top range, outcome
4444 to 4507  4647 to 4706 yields 1.09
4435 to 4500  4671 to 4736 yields 1.13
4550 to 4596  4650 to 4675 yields 1.04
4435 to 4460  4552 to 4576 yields 1.14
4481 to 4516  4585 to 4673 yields 1.08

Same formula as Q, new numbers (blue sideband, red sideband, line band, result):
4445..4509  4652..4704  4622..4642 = -0.5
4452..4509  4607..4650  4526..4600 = 2.3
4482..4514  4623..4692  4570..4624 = -2.1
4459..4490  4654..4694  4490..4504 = 0.4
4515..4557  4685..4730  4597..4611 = -1.0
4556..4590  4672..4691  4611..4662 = -1.5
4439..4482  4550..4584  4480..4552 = 0.8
